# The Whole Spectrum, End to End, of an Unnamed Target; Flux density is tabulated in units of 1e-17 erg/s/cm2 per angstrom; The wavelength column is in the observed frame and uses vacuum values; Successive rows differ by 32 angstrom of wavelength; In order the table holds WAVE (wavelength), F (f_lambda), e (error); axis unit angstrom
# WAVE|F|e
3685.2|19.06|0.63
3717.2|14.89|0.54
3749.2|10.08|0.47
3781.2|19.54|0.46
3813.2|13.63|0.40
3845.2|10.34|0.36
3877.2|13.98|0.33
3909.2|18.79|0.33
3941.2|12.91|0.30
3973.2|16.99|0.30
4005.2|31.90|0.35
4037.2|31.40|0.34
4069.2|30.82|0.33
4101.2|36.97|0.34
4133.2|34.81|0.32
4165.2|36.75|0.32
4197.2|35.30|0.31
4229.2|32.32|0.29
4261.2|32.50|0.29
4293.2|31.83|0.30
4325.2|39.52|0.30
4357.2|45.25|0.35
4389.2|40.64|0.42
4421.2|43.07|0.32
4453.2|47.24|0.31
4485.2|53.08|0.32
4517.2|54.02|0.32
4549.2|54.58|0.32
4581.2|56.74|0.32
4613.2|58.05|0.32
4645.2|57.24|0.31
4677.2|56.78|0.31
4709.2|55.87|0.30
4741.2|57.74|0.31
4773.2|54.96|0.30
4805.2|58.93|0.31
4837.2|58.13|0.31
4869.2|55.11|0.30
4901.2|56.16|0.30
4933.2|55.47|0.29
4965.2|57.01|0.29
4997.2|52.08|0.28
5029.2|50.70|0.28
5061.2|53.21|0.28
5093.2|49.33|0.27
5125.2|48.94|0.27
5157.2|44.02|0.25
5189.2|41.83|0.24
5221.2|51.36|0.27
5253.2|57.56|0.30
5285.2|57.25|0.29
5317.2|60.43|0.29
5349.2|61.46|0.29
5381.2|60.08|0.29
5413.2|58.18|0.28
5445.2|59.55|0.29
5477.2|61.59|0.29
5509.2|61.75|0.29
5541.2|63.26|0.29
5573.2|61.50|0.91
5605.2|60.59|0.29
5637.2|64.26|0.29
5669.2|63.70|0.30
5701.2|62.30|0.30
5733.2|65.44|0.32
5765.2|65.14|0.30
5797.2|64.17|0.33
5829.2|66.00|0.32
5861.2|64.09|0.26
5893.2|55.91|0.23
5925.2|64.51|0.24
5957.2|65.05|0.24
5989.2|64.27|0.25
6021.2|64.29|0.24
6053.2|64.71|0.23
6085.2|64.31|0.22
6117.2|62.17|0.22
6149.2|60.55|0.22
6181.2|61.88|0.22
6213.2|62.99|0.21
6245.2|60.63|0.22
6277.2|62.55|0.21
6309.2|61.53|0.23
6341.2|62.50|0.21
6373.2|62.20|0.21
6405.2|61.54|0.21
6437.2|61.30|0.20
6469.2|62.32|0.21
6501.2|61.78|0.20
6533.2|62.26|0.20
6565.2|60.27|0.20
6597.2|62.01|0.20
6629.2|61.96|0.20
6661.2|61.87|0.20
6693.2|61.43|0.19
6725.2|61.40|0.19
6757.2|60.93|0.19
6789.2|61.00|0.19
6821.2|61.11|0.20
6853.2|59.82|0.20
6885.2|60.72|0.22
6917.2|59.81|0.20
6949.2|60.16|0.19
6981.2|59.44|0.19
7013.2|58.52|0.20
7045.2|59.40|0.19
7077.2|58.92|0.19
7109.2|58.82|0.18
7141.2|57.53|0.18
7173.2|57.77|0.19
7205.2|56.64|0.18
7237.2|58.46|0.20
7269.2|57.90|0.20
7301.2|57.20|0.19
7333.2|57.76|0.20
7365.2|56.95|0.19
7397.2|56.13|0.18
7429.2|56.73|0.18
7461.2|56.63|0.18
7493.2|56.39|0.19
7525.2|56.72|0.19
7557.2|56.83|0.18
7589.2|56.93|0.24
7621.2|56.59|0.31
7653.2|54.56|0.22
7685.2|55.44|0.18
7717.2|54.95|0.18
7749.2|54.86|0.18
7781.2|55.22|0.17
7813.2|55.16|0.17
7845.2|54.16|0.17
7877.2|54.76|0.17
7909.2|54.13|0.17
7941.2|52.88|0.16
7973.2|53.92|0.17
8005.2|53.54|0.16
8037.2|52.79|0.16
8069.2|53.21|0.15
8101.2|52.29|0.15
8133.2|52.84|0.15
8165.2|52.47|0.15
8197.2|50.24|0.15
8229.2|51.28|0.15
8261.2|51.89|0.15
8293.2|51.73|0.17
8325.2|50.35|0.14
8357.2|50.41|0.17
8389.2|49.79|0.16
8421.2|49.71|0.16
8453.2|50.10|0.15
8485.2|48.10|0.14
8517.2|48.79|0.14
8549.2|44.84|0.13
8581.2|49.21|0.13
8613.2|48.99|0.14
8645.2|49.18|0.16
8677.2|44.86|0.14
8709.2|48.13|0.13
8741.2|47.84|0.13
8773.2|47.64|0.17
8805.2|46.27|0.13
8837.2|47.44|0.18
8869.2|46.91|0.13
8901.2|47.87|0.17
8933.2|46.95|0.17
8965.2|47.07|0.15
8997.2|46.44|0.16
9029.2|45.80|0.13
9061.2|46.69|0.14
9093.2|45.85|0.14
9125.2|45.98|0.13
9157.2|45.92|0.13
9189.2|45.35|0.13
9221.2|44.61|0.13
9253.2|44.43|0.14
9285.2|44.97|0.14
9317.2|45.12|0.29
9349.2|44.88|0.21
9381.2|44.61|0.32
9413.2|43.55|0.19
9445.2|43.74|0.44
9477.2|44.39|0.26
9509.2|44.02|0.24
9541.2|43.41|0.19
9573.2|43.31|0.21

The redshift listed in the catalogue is 0.000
